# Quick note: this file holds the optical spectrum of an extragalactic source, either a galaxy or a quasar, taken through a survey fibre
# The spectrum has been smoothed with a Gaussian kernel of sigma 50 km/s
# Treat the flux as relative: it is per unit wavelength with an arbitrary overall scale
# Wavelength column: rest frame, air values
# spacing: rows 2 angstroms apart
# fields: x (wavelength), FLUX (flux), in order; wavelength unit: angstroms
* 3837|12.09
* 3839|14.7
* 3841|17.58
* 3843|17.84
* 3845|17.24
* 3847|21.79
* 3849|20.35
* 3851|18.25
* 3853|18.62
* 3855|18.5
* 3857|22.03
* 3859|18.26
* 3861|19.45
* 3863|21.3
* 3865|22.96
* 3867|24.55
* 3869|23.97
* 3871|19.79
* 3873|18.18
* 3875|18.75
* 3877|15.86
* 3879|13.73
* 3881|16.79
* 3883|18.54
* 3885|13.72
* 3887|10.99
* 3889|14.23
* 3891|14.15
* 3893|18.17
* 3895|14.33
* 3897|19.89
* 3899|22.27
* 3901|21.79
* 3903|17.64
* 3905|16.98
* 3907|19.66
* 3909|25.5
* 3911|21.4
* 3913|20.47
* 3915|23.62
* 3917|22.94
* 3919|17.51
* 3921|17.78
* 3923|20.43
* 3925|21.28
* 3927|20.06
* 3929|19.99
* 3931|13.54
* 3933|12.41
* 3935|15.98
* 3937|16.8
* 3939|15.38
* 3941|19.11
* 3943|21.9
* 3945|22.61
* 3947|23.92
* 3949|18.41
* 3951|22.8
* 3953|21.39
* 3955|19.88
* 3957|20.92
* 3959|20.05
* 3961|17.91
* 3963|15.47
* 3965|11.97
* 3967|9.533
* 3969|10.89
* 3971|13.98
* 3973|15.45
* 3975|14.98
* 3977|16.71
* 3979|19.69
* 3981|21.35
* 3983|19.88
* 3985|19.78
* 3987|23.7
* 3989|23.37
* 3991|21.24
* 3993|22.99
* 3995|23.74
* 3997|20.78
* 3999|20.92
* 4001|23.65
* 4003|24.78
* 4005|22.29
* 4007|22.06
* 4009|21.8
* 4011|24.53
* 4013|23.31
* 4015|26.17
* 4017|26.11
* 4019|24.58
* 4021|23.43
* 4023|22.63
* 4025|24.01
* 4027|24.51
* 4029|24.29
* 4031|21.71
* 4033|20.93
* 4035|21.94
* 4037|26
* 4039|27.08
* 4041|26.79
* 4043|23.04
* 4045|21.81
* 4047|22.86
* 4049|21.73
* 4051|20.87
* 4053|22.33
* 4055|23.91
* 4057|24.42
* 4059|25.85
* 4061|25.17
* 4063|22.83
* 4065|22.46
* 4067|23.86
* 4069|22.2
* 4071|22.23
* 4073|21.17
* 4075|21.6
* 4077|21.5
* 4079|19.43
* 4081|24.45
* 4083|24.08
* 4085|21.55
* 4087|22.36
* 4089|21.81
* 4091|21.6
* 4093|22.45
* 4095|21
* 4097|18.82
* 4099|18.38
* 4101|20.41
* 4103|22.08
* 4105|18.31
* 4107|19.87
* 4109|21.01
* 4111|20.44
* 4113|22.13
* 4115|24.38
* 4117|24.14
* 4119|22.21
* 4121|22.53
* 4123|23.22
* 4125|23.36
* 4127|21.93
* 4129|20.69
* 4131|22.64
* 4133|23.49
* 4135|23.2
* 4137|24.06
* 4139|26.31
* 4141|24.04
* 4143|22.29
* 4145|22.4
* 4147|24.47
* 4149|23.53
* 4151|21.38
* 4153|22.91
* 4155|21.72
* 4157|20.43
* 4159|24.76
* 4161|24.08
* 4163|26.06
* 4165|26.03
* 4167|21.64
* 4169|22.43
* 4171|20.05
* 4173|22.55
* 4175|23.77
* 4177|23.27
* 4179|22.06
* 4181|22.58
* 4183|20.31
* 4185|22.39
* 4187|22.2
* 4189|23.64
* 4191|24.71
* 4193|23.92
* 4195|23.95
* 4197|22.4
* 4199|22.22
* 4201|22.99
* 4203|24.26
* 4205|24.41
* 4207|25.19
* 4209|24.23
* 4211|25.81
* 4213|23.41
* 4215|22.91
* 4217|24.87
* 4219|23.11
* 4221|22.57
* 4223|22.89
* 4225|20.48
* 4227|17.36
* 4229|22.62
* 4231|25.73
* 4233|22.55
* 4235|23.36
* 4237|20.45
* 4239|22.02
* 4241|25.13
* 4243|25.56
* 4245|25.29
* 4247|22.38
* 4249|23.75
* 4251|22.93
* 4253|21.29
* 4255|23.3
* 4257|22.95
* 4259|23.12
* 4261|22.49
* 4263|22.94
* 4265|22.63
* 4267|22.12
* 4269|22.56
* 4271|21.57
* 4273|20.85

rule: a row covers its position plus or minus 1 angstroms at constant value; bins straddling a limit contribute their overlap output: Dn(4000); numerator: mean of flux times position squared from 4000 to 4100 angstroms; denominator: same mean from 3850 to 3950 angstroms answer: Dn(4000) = 1.3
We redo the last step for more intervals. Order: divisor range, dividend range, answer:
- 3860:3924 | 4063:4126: 1.27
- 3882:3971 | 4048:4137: 1.32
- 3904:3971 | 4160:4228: 1.40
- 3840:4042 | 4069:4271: 1.27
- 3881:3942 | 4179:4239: 1.46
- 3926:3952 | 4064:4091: 1.27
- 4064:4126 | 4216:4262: 1.13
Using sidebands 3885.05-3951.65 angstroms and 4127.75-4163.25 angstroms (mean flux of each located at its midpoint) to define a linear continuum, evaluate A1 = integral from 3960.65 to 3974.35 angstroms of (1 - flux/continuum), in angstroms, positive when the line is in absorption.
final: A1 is 4.4 angstroms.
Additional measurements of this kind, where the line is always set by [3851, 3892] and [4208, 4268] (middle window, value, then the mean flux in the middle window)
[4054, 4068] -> -2.3 angstroms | 24.1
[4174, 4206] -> -1.0 angstroms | 23.1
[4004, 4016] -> -2.0 angstroms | 23.4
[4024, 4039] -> -2.4 angstroms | 23.6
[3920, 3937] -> 1.2 angstroms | 17.6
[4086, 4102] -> 0.2 angstroms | 20.9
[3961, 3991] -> 3.9 angstroms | 17.1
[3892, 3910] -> -0.9 angstroms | 19.6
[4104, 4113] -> 0.5 angstroms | 20.2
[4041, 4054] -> -1.2 angstroms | 22.5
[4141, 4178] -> -1.7 angstroms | 23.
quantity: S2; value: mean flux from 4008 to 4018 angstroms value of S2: 24.4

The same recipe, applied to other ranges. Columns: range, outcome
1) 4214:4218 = 23.9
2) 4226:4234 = 22.1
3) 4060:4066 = 23.5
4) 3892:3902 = 19.3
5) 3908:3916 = 22.7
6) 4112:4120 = 23.2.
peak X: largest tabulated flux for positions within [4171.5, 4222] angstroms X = 25.81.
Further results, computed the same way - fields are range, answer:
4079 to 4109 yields 24.45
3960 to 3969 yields 17.91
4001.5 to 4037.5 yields 26.17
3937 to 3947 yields 23.92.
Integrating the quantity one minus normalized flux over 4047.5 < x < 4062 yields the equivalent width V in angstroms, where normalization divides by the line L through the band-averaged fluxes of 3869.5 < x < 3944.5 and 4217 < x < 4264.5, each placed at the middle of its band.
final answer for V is -2.3 angstroms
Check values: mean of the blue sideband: 18.2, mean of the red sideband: 22.8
